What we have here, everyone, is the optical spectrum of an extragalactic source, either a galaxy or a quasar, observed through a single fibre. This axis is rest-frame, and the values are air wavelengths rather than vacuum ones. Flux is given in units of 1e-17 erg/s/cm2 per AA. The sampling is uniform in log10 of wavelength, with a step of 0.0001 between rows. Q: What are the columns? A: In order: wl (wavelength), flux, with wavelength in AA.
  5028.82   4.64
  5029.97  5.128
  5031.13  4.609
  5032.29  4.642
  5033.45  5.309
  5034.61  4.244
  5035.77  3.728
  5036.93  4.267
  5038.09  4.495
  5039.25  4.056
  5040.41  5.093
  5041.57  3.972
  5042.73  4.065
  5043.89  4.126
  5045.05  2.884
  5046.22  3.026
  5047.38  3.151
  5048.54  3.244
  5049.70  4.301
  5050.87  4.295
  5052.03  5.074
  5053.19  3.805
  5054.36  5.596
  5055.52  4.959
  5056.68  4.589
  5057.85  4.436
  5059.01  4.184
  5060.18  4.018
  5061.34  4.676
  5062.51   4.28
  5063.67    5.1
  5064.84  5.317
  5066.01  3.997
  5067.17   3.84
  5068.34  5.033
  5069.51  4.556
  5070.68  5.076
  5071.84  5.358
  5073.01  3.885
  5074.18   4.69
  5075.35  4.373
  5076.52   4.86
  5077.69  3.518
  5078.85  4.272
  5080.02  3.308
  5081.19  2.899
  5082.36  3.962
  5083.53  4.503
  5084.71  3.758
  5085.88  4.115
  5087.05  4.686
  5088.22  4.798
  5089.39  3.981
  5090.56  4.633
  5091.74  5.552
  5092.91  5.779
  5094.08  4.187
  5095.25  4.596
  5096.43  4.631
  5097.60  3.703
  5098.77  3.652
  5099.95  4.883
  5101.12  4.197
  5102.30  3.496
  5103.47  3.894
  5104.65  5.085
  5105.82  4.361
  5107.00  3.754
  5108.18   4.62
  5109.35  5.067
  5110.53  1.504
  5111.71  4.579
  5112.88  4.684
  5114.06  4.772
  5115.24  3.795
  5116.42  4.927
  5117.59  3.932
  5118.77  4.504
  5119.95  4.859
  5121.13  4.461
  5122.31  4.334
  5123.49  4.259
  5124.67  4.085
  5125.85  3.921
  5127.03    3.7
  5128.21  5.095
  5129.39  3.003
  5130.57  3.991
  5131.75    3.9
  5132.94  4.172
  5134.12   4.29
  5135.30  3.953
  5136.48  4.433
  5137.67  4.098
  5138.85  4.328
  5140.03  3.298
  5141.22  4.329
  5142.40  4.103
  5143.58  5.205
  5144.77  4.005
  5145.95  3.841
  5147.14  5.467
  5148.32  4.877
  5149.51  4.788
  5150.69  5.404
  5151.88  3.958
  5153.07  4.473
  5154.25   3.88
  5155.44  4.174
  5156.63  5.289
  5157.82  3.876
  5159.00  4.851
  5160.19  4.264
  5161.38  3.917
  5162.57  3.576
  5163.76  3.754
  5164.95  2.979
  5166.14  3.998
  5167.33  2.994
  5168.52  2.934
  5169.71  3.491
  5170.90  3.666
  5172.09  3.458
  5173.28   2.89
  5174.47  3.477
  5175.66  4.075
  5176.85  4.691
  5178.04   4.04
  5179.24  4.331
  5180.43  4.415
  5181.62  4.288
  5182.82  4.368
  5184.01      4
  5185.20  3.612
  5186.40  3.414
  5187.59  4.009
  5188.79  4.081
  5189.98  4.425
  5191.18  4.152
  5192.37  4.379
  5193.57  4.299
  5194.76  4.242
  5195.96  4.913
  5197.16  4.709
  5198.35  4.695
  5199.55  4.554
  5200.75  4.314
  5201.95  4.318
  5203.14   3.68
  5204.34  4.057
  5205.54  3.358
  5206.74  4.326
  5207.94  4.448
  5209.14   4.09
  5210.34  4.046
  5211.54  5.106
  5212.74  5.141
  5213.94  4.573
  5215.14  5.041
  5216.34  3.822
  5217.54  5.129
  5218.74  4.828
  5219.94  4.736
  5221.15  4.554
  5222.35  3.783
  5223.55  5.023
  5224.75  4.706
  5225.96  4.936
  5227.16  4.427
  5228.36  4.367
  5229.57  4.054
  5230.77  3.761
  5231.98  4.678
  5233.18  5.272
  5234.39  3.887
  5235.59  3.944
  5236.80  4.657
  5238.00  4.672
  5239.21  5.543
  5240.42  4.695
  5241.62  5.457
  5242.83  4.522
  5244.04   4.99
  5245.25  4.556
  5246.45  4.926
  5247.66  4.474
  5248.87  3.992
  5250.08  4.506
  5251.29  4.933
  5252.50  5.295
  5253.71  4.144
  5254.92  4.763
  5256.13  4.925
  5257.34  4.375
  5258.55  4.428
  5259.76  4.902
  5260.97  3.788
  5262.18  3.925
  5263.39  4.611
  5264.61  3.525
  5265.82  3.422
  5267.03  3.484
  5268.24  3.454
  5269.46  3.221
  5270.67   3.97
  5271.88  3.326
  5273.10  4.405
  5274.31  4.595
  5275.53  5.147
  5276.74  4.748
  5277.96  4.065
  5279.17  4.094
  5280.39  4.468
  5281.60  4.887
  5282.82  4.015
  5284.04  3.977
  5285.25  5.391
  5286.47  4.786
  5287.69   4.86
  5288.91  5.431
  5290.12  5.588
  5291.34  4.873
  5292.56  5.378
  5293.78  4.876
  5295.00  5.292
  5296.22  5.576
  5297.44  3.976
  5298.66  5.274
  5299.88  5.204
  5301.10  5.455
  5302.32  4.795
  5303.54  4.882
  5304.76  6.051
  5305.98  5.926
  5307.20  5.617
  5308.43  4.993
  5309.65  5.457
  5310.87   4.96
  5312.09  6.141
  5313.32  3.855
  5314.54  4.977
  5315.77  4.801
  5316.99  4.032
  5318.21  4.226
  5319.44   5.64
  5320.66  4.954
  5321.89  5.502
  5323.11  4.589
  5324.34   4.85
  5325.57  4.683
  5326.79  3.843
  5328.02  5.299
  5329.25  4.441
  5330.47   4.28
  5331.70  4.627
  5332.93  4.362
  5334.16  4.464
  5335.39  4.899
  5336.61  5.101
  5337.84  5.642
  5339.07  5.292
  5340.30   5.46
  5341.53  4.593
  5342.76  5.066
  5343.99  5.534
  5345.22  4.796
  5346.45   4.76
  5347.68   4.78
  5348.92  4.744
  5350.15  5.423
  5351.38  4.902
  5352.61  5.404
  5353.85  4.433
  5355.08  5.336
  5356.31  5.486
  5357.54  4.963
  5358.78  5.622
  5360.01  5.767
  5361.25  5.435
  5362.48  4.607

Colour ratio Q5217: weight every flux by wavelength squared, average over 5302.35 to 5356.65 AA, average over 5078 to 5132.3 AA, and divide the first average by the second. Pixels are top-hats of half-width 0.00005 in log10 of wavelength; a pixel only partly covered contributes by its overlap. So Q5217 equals 1.3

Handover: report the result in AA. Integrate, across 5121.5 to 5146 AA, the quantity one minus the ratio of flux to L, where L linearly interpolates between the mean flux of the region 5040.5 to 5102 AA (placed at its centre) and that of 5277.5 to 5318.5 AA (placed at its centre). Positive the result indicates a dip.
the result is 2.0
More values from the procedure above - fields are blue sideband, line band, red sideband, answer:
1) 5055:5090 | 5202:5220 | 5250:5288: -0.3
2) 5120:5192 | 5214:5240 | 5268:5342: -0.7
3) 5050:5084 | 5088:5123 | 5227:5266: 0.6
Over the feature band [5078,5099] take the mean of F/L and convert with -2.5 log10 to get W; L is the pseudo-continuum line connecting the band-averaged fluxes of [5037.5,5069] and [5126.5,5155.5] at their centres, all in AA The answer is 0.00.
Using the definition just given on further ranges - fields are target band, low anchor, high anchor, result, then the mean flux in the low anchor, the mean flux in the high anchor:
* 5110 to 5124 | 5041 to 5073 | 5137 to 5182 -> -0.01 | 4.32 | 4.09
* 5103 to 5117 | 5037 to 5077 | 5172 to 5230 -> 0.02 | 4.36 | 4.3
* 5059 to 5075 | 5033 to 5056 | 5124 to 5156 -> -0.10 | 4.17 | 4.25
